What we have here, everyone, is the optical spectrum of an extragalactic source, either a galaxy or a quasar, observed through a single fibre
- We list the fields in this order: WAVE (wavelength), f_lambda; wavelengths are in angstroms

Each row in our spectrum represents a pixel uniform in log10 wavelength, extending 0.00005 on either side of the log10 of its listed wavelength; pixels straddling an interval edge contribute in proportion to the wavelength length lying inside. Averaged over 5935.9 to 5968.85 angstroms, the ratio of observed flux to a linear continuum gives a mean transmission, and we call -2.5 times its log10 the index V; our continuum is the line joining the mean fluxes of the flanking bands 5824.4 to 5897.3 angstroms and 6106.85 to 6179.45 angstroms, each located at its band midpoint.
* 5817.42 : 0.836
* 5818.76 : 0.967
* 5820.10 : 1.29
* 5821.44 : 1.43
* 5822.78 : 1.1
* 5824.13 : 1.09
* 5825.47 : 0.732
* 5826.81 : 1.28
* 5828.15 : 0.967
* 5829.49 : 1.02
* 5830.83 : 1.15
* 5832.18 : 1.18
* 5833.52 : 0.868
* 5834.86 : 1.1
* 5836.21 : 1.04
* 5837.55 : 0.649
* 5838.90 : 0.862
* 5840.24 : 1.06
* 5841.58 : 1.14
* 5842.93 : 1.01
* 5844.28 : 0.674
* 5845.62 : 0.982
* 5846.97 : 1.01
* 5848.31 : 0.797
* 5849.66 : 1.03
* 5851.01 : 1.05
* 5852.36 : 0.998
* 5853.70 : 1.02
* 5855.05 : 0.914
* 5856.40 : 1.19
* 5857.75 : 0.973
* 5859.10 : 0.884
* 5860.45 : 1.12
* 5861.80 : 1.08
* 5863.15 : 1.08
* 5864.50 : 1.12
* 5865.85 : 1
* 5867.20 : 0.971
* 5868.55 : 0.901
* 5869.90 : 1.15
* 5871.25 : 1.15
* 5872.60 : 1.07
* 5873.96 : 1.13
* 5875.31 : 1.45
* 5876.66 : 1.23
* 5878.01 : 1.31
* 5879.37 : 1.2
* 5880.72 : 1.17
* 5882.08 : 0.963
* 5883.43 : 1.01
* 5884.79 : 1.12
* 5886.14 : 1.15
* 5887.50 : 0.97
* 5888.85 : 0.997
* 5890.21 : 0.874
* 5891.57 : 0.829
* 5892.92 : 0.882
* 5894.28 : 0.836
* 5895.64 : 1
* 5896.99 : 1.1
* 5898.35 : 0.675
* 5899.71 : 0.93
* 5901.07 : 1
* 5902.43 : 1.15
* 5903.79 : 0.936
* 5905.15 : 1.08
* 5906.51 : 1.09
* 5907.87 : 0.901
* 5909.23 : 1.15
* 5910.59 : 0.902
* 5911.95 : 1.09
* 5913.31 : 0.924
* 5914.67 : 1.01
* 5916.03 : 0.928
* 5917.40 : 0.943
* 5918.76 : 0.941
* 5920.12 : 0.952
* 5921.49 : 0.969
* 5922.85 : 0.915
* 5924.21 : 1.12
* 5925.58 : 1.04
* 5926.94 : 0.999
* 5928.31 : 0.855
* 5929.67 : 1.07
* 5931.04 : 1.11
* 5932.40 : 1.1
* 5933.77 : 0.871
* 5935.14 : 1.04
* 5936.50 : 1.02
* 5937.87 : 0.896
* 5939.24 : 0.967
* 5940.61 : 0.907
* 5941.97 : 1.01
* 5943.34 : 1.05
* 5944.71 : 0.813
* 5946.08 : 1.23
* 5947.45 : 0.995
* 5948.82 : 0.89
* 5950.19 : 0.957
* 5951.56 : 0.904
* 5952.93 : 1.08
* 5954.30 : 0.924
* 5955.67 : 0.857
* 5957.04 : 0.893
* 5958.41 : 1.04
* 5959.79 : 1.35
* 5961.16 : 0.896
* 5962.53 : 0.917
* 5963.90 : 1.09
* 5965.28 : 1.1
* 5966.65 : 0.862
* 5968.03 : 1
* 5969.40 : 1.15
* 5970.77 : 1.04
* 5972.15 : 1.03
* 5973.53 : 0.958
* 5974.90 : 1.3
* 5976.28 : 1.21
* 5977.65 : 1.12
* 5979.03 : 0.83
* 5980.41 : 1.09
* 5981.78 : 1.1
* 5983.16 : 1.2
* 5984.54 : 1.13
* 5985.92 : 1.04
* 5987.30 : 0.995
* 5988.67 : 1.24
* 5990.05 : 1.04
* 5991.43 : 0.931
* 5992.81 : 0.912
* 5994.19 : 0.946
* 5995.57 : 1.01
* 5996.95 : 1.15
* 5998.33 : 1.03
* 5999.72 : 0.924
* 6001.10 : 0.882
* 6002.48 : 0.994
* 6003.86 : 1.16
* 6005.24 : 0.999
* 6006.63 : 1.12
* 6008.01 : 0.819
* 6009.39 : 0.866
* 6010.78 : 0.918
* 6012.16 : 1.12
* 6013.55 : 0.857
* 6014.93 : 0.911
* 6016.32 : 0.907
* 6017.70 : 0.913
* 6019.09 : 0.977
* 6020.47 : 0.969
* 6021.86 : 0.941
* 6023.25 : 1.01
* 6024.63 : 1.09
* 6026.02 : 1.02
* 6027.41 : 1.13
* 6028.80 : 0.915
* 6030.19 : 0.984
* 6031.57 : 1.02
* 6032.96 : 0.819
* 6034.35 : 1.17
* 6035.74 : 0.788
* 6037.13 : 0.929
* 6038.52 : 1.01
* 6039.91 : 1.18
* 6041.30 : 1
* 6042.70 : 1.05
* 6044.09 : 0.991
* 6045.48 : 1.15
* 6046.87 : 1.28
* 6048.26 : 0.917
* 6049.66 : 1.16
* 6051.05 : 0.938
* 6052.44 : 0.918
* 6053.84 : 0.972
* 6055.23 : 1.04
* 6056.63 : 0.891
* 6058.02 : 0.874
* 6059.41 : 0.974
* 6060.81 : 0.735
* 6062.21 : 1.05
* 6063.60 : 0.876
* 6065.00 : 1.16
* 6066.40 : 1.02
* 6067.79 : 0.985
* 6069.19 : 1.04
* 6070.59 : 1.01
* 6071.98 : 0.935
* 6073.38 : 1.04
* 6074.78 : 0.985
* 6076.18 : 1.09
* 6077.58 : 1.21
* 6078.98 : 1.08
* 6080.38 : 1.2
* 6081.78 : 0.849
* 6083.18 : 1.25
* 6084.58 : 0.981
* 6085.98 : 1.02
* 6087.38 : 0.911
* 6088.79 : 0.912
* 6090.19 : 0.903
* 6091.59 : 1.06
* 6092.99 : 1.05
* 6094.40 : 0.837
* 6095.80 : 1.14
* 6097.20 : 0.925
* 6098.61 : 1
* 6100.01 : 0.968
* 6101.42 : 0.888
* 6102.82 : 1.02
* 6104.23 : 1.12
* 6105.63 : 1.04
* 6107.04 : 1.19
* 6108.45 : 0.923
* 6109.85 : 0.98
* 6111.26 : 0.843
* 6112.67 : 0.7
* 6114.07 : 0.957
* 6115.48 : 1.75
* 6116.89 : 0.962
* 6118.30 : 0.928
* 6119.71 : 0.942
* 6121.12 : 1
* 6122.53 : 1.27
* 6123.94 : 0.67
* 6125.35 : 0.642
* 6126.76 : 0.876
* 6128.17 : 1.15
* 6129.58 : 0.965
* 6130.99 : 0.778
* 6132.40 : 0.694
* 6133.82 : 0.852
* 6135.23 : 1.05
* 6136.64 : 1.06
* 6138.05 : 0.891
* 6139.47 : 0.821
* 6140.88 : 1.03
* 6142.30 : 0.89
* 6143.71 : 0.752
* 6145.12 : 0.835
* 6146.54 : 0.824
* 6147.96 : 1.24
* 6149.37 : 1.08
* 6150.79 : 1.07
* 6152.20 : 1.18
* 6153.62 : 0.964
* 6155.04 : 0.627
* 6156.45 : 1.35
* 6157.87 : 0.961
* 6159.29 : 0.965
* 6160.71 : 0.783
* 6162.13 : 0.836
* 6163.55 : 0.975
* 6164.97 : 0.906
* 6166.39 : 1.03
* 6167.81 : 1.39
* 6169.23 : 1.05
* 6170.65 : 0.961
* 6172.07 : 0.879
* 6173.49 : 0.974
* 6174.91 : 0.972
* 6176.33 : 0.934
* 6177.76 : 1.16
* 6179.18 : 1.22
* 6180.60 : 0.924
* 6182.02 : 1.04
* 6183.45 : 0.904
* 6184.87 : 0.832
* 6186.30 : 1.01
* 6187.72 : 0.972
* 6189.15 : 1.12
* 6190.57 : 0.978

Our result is 0.03 mag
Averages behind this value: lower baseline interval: 1.03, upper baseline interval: 0.973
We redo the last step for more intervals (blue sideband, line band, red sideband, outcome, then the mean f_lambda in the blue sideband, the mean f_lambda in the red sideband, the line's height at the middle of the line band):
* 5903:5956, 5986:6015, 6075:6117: 0.01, 0.987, 1.03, 1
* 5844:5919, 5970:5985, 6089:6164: -0.10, 1.02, 0.966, 0.999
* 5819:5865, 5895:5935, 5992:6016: 0.01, 1.03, 0.976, 1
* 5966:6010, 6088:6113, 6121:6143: -0.04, 1.03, 0.913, 0.939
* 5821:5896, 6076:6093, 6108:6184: -0.06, 1.03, 0.971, 0.984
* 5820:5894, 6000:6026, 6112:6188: 0.04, 1.04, 0.972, 1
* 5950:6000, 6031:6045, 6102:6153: 0.01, 1.04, 0.971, 1.01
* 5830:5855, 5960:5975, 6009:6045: -0.05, 0.977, 0.982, 0.981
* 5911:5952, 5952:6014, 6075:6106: -0.03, 0.984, 1.02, 0.995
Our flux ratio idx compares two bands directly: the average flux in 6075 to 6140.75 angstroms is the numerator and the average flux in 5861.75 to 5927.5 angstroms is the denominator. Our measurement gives 1.0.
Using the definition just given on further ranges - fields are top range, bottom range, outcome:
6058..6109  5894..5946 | 1.02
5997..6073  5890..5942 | 1.01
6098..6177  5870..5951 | 0.96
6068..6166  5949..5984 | 0.95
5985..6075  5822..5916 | 0.97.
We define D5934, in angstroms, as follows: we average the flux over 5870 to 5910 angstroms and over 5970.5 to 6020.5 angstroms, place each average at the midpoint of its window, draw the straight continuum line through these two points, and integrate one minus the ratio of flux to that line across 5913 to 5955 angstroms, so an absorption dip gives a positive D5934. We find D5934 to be 2.1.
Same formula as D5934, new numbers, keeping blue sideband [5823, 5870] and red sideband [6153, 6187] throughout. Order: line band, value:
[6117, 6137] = 1.39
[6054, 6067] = 0.43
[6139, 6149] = 0.66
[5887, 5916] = 0.92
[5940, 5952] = 0.26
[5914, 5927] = 0.22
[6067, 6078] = -0.47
